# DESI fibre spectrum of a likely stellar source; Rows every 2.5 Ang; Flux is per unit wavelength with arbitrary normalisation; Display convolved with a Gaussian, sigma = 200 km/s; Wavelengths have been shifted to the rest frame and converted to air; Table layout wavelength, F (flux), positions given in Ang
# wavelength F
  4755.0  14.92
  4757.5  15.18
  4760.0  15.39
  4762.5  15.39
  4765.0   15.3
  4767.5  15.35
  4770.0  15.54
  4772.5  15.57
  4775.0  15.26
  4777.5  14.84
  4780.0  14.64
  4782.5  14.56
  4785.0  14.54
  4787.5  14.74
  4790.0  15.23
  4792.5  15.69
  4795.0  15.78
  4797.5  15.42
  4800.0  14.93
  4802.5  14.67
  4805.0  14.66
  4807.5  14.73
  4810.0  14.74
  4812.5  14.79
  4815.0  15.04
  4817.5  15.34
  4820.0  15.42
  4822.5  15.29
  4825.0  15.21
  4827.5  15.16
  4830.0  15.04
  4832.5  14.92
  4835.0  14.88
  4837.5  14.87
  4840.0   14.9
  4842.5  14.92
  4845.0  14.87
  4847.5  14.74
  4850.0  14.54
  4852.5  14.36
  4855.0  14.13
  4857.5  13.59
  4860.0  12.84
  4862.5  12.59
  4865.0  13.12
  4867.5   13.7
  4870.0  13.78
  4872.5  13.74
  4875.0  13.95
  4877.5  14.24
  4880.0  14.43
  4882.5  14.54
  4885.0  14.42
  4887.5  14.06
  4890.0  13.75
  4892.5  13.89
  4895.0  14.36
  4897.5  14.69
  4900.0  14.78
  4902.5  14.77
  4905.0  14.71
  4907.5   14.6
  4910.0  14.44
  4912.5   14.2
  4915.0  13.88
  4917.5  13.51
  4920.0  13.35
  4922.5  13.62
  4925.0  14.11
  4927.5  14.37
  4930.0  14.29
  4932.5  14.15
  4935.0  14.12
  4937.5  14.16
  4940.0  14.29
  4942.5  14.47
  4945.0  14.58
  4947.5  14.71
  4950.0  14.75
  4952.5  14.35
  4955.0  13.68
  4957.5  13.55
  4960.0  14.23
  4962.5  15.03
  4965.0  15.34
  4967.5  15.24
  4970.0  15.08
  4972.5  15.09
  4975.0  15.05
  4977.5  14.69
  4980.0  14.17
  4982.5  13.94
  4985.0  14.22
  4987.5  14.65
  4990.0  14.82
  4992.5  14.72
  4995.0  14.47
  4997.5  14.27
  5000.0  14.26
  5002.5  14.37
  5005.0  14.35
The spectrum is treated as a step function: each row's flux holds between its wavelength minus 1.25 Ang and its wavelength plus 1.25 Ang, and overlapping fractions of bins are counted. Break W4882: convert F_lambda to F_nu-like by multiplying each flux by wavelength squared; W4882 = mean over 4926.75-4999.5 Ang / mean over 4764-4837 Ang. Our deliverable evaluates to 1.0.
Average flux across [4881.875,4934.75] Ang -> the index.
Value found 14.2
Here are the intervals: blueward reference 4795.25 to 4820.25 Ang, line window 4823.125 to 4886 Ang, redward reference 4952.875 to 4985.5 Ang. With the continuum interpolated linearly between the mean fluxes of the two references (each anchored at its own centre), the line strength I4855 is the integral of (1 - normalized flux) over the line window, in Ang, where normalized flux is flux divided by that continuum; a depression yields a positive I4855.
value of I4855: 2.4 Ang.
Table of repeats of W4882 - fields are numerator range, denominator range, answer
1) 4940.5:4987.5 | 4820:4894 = 1.06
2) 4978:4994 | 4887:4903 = 1.05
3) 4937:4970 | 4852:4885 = 1.09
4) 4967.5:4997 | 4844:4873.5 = 1.11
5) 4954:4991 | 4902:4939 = 1.05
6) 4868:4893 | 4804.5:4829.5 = 0.96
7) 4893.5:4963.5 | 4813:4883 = 1.02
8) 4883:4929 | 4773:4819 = 0.99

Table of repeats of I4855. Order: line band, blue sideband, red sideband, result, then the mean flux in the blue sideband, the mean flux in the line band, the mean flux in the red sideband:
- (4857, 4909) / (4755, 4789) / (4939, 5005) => 2.6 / 15.1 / 14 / 14.5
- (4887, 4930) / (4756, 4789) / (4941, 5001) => 1.6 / 15.1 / 14.2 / 14.6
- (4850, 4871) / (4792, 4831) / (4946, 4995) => 1.9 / 15.1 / 13.6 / 14.6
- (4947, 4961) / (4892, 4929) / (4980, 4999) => 0.1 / 14.2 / 14.2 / 14.4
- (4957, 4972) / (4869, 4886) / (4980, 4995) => -0.5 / 14.2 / 14.8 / 14.4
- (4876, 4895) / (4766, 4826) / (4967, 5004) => 0.8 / 15.1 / 14.2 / 14.6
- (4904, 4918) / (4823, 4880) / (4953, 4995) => 0.2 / 14.3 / 14.3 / 14.6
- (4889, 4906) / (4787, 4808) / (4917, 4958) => 0.0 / 15.1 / 14.4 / 14.1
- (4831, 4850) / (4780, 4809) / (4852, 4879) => -1.0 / 15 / 14.9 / 13.6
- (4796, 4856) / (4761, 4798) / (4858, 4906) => -1.0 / 15.2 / 14.9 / 14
